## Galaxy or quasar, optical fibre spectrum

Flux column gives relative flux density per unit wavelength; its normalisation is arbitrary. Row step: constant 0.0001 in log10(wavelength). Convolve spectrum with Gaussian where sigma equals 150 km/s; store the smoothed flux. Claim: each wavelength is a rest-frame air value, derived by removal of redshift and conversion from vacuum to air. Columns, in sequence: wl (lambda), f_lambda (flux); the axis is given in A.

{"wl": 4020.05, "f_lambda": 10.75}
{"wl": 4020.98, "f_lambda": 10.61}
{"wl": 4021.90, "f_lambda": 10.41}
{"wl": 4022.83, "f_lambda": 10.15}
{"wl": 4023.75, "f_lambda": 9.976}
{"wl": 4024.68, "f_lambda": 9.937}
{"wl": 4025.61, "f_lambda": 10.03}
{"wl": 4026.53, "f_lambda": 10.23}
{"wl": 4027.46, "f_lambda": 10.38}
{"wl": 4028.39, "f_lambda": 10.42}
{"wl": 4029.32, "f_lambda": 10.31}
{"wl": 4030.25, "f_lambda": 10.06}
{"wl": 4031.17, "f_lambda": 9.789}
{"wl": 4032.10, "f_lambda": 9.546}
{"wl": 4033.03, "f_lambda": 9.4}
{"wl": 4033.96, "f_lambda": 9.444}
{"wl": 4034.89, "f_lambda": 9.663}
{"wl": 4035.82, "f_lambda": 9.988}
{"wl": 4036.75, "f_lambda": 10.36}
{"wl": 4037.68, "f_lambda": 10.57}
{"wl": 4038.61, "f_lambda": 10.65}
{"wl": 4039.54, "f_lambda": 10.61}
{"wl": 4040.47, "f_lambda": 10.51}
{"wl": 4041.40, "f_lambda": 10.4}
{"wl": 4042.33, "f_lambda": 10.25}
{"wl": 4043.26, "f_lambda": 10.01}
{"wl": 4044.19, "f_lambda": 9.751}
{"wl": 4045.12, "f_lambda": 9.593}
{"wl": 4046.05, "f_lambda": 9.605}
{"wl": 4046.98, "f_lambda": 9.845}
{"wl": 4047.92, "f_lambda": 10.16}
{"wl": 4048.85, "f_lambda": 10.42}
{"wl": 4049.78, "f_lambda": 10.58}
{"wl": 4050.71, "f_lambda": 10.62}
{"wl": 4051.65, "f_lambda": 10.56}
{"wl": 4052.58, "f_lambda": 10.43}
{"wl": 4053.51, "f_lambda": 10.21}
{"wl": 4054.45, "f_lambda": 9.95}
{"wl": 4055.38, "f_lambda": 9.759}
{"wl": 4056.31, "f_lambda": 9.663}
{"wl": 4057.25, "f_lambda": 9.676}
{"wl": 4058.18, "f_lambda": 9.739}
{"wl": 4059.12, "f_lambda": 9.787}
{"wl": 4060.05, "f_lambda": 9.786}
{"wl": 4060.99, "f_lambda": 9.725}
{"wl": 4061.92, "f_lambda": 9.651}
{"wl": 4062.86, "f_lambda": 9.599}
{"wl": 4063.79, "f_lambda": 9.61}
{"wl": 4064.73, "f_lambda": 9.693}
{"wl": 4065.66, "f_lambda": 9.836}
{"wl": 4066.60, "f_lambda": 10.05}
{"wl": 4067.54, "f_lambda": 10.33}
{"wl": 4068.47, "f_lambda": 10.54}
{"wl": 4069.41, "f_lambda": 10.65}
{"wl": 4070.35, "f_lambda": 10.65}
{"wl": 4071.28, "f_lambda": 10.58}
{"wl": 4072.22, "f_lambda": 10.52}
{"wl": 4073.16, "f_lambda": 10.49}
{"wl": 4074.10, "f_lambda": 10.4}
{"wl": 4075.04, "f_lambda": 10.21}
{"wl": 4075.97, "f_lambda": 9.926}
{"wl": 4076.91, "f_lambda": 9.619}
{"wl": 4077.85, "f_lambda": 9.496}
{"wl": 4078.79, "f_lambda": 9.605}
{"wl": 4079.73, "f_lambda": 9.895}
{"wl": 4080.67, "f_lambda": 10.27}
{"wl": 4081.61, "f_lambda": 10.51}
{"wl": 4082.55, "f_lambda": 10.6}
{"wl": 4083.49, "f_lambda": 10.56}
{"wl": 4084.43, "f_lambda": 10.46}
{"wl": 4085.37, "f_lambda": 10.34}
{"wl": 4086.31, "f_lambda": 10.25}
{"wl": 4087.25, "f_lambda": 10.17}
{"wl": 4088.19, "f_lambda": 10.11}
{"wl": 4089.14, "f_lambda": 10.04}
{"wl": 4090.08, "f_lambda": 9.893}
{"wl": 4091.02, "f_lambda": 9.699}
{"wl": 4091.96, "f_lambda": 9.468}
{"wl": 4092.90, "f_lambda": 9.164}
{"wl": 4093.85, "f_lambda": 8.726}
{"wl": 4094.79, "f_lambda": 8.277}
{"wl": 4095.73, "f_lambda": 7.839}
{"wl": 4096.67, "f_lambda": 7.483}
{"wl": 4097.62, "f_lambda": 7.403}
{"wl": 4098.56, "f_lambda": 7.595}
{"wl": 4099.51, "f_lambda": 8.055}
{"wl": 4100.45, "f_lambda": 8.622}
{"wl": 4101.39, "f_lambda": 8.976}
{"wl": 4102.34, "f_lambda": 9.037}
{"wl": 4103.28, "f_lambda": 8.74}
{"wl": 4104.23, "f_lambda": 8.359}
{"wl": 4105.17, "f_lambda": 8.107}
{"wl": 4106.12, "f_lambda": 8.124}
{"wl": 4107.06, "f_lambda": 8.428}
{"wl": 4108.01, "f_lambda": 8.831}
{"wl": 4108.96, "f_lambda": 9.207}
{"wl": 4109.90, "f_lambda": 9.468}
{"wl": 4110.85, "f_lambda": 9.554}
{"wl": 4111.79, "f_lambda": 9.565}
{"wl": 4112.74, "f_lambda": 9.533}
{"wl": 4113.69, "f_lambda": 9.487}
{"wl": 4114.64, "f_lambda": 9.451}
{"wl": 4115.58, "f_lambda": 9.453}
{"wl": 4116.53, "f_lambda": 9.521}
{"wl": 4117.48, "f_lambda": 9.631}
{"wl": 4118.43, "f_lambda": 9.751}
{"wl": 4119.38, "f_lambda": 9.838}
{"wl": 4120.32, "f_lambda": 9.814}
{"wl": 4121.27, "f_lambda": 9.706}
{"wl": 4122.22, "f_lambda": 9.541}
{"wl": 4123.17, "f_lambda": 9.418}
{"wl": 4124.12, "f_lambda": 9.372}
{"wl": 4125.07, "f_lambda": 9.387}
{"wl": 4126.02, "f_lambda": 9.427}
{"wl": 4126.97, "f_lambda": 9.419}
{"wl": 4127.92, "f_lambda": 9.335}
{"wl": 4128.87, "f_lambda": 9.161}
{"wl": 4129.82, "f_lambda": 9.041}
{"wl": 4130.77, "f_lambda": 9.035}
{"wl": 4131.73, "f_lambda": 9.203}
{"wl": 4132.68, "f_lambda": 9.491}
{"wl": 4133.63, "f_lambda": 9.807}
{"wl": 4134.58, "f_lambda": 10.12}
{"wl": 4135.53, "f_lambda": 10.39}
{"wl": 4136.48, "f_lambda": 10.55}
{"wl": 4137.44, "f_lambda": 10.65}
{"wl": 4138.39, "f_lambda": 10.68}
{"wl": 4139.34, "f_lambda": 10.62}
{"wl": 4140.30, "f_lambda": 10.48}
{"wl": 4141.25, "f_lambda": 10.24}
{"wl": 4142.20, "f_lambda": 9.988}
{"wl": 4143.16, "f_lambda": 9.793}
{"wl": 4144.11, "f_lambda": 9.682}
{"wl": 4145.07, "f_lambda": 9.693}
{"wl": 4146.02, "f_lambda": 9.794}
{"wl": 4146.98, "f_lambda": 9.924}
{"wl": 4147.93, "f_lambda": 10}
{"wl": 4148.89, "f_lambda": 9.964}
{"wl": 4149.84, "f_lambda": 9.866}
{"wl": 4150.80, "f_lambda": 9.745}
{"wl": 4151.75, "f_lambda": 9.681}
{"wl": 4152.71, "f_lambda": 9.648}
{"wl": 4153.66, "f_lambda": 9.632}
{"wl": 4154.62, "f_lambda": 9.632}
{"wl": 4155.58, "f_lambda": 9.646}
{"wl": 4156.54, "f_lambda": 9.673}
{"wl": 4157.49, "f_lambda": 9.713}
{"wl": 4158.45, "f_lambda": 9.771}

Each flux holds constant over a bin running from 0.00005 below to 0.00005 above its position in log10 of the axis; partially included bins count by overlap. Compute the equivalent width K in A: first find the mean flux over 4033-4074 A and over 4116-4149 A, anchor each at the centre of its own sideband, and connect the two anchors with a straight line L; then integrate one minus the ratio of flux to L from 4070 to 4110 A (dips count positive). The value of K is 2.3 A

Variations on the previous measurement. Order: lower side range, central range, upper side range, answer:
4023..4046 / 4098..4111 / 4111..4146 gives 1.59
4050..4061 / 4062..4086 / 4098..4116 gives -1.43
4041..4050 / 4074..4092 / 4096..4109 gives -2.38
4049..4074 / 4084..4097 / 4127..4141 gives 0.76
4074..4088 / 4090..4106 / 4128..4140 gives 2.47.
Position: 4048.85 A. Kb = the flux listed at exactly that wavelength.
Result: 10.42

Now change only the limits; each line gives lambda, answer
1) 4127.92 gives 9.335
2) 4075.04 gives 10.21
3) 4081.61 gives 10.51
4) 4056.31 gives 9.663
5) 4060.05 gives 9.786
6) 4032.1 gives 9.546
